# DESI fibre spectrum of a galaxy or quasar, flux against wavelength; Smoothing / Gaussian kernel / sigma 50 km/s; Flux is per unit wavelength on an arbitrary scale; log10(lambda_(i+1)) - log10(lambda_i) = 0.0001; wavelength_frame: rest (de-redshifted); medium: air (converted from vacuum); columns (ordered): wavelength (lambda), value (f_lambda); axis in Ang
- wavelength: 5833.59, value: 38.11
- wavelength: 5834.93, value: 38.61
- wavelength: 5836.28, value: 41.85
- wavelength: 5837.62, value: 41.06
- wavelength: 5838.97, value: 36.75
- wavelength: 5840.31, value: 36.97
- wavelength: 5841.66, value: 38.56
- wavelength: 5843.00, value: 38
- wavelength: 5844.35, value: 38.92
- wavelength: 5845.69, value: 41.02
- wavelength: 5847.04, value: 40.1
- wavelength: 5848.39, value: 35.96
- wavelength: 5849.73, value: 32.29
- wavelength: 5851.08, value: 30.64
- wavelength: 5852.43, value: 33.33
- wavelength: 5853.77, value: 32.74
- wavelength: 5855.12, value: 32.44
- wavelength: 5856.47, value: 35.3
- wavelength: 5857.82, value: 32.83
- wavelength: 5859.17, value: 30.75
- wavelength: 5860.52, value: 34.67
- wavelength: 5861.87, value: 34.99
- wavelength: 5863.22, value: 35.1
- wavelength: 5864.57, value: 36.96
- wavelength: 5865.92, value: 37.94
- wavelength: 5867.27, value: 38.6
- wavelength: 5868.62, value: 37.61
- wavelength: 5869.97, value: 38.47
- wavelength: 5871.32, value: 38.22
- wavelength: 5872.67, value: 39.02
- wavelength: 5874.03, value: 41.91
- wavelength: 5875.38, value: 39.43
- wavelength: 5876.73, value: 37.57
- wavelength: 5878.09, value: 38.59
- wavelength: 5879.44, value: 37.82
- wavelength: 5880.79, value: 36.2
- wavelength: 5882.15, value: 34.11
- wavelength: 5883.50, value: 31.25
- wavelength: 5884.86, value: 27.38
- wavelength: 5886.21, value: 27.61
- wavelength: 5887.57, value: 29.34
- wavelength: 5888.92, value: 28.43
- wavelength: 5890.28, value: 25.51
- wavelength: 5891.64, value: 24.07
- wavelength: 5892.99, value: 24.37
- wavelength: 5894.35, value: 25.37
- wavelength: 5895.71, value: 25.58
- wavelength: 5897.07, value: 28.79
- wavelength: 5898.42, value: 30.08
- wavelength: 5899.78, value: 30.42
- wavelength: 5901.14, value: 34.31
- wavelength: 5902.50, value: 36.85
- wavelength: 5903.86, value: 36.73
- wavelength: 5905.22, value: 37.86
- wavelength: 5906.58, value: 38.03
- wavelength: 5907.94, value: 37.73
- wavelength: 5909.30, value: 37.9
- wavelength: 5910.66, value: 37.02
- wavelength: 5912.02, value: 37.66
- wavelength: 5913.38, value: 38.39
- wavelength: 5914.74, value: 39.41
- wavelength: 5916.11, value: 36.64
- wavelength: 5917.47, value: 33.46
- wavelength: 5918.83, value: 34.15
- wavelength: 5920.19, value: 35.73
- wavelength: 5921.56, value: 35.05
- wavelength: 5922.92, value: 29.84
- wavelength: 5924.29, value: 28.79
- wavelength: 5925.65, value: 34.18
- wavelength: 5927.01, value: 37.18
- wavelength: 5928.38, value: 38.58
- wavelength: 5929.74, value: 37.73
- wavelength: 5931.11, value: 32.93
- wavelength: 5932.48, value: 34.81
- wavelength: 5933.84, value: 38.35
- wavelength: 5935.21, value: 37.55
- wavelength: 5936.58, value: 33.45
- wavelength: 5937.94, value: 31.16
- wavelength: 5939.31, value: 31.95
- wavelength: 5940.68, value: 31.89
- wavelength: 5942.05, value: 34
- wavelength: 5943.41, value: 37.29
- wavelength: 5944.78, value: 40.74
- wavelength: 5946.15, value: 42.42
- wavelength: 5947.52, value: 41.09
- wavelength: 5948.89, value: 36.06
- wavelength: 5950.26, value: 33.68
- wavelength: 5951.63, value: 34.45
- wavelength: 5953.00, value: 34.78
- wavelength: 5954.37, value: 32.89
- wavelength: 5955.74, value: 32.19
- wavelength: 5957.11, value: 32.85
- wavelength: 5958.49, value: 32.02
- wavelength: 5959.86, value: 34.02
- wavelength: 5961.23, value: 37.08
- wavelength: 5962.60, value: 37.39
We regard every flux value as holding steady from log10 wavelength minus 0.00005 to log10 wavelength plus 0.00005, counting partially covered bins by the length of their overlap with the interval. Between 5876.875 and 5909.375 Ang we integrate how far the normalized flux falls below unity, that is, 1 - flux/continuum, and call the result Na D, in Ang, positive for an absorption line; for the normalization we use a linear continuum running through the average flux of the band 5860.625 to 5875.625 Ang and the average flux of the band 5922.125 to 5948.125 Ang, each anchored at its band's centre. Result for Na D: 4.5 Ang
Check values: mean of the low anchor 37.9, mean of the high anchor 35.5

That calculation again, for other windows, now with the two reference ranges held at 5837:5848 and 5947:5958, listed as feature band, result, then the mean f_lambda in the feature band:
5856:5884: 0.9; 36.6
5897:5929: 0.7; 35.3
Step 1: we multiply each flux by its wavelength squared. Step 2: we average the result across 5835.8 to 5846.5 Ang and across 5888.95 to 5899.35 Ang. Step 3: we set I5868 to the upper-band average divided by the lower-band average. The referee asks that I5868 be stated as 0.69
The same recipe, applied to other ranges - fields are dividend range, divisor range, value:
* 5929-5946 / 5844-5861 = 1.05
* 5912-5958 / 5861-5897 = 1.08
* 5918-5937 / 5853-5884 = 0.98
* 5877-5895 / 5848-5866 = 0.90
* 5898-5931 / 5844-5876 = 1.00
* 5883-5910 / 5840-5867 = 0.88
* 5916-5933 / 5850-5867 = 1.04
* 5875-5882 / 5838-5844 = 1.01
